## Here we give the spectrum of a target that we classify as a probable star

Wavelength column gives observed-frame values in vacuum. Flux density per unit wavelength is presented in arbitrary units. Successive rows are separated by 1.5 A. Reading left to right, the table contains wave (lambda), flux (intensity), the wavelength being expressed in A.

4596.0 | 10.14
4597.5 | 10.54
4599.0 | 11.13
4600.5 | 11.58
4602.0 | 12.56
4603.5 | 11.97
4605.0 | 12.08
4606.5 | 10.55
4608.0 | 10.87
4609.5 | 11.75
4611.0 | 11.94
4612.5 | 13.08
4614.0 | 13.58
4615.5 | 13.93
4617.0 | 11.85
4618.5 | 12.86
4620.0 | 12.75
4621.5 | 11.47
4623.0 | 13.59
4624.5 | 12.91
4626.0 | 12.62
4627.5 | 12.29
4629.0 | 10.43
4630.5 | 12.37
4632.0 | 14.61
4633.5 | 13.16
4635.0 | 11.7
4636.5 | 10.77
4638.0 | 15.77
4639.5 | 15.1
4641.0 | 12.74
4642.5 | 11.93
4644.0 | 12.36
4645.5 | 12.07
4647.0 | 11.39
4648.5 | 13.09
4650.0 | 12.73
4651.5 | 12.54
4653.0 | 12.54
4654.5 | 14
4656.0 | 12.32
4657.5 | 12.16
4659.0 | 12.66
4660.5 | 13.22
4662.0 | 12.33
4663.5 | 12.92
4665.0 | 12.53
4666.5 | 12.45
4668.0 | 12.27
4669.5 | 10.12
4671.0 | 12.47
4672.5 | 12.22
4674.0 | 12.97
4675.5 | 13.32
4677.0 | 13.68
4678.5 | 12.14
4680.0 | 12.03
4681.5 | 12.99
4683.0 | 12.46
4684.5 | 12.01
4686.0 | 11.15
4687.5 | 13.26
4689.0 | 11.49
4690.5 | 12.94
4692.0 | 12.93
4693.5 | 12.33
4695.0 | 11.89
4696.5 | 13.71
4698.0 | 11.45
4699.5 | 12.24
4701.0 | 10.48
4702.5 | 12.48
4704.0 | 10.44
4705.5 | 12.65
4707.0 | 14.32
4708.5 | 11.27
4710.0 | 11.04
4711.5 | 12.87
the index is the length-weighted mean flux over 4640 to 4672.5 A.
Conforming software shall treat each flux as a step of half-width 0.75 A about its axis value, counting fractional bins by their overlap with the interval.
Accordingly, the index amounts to 12.4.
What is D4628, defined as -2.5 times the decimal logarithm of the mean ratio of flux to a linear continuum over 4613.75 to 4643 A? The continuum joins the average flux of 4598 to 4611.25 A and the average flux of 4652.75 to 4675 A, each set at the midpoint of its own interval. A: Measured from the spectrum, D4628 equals -0.08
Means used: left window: 11.6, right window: 12.5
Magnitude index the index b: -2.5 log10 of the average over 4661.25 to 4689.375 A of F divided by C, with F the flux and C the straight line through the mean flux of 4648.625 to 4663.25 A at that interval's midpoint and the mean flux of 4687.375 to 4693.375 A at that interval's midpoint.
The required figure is 0.02 mag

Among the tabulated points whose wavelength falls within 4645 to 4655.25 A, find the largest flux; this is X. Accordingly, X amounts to 14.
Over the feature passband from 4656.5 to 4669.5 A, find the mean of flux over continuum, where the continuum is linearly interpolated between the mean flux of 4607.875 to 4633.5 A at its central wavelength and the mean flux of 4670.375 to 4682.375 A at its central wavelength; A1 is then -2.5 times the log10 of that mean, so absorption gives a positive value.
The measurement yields 0.02 mag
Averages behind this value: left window 12.6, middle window 12.4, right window 12.7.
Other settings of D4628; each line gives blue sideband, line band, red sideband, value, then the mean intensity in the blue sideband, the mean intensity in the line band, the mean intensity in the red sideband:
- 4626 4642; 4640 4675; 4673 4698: 0.022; 12.9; 12.5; 12.5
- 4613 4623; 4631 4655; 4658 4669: -0.018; 12.8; 12.9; 12.6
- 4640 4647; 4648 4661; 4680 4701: -0.044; 12.3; 12.8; 12.3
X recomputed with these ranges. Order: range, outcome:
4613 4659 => 15.77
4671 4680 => 13.68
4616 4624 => 13.59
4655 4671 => 13.22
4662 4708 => 14.32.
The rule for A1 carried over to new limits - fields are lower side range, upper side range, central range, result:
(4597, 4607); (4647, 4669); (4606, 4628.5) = -0.05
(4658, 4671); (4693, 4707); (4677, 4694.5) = -0.02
